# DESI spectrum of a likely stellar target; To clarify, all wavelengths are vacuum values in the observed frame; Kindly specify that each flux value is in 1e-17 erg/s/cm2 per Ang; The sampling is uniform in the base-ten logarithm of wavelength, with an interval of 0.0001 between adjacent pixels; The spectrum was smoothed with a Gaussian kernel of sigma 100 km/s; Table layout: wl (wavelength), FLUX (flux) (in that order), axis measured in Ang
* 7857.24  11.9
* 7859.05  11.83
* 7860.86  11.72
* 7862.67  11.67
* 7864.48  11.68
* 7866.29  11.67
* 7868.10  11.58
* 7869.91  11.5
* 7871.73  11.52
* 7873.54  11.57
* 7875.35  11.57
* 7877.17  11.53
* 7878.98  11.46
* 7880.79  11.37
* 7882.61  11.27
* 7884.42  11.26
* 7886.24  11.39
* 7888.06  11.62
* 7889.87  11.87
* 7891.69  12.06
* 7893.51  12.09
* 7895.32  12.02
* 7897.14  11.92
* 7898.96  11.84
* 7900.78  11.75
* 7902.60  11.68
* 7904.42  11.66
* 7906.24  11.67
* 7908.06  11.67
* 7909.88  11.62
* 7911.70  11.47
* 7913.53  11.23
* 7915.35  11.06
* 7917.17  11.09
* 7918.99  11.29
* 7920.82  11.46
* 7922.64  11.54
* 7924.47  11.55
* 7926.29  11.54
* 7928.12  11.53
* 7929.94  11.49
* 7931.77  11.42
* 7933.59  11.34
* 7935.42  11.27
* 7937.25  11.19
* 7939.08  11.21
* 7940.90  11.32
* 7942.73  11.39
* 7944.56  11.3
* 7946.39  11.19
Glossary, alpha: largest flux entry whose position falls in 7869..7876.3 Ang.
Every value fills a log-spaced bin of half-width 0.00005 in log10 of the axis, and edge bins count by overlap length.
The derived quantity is 11.57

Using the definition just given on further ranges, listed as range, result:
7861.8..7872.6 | 11.68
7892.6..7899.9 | 12.09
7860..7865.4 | 11.72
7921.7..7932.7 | 11.55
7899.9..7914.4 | 11.75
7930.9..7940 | 11.42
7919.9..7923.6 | 11.54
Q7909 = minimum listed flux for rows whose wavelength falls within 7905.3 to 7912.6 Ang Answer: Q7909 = 11.47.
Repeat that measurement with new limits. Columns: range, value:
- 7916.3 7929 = 11.09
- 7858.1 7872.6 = 11.5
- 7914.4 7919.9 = 11.06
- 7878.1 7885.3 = 11.26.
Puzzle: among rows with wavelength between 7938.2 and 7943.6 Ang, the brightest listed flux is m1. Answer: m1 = 11.39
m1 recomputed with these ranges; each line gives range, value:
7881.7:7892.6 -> 12.06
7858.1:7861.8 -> 11.83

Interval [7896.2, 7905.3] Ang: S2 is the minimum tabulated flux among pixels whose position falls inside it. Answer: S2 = 11.66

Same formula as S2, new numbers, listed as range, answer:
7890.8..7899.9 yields 11.84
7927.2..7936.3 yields 11.27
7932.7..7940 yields 11.19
